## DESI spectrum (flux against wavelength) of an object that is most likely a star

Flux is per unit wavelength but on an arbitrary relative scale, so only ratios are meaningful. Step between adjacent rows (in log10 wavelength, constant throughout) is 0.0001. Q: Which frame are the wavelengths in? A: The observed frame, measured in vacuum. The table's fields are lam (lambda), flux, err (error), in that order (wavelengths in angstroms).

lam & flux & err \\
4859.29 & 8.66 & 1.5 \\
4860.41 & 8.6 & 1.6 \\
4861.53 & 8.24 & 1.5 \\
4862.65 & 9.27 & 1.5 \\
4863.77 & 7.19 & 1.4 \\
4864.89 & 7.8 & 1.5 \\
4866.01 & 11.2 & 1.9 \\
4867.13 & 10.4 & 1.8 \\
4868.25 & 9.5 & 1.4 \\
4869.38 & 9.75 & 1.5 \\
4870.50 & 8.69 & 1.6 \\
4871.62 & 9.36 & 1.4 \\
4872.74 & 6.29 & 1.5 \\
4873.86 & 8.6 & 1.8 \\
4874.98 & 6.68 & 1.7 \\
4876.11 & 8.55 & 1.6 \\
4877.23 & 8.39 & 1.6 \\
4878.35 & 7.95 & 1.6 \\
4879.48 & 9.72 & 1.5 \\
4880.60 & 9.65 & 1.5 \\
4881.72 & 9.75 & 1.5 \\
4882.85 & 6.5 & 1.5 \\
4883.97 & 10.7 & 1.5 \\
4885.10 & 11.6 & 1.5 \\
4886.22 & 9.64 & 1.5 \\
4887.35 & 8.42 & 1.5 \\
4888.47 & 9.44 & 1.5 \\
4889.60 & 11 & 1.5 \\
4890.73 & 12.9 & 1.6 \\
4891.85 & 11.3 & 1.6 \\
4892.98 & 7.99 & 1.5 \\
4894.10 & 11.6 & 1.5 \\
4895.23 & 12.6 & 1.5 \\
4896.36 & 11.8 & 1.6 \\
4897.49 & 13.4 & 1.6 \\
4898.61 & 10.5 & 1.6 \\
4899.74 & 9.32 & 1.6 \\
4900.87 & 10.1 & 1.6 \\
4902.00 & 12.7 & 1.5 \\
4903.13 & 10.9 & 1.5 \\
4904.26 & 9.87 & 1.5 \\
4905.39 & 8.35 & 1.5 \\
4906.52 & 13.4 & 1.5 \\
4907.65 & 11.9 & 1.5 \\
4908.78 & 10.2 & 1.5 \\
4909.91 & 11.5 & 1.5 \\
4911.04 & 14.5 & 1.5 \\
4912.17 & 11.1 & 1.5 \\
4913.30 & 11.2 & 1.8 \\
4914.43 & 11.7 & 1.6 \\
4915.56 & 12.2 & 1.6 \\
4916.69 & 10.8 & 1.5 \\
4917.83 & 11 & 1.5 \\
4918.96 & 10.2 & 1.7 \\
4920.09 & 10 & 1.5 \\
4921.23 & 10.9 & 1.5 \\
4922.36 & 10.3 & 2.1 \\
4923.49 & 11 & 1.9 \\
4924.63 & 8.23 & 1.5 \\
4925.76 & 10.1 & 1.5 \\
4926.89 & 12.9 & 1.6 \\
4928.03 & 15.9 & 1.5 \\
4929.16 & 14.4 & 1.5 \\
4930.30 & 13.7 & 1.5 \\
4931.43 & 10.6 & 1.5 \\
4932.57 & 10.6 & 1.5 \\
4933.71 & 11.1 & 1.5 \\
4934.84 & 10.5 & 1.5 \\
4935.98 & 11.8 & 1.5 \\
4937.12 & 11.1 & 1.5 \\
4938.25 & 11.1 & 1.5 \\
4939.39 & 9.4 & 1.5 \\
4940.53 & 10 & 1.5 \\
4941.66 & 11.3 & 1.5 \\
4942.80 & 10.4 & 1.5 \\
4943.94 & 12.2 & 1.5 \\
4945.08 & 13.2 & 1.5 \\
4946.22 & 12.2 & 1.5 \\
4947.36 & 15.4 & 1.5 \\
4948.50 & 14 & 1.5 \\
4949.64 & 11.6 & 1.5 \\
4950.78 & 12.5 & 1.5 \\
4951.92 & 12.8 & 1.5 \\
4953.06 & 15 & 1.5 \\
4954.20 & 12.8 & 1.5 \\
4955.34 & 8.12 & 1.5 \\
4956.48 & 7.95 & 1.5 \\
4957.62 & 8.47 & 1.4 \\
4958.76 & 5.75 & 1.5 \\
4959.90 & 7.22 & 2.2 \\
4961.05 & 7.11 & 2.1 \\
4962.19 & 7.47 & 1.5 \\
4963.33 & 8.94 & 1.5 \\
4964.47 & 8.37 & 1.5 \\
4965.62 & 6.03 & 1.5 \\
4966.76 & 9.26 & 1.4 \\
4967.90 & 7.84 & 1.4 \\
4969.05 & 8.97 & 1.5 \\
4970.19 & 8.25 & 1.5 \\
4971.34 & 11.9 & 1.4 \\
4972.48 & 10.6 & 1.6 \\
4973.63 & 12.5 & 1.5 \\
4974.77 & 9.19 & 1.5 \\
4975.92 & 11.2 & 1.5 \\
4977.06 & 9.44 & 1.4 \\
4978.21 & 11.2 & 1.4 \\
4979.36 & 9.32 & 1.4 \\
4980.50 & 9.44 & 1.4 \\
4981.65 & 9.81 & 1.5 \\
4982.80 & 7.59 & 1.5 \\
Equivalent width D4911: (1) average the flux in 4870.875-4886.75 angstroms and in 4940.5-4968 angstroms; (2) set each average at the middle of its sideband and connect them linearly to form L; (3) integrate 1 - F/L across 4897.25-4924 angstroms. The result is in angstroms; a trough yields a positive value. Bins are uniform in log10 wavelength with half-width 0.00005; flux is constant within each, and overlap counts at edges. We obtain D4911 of -4.7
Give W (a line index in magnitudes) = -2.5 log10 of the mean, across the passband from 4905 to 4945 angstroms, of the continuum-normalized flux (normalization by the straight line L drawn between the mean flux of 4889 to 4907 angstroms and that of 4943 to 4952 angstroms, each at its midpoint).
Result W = 0.07 mag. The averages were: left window 11.1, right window 12.9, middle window 11.3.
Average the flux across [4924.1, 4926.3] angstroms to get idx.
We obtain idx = 9.19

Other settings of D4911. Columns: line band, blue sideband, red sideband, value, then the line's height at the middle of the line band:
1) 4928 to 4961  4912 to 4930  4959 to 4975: -3.91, 10.1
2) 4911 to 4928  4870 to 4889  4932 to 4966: -2.32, 9.79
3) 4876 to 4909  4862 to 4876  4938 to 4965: -3.98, 9.24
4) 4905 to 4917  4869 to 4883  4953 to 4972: -4.27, 8.55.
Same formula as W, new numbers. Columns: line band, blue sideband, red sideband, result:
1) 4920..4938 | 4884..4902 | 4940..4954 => 0.05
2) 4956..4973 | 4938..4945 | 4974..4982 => 0.24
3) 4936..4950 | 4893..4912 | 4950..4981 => -0.16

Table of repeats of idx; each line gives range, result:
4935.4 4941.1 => 10.7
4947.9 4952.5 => 12.7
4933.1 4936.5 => 11.1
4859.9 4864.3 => 8.33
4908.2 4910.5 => 10.9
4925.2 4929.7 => 13.3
